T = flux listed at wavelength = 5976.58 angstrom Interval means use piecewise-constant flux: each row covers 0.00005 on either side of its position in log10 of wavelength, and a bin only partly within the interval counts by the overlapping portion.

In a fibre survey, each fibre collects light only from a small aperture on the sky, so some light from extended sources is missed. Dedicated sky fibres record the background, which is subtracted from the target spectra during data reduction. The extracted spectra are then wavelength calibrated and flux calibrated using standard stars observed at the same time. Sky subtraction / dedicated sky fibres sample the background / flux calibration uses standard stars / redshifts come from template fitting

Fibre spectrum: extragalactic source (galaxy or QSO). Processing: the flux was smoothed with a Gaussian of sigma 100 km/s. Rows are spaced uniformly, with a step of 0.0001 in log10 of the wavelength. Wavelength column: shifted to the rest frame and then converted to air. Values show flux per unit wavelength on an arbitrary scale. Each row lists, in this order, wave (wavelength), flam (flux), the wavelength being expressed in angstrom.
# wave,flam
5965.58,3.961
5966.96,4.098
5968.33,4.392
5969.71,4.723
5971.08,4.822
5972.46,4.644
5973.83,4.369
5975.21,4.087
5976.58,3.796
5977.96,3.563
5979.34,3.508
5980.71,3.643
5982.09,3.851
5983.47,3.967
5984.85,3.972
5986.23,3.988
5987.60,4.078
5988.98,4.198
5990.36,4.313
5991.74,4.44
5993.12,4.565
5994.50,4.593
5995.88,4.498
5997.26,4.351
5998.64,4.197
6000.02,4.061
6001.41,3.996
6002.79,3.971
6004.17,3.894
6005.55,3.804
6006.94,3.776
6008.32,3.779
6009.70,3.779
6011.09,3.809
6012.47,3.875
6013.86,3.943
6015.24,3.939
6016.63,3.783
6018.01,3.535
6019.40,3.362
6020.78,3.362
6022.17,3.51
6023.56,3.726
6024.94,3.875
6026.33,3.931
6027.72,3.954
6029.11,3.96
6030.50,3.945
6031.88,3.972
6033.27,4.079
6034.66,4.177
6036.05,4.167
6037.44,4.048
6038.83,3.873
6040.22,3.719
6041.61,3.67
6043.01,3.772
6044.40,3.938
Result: 3.796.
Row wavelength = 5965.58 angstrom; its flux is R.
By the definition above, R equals 3.961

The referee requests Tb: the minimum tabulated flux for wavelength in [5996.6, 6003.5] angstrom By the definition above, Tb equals 3.971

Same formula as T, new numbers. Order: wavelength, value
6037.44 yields 4.048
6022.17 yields 3.51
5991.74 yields 4.44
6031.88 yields 3.972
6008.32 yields 3.779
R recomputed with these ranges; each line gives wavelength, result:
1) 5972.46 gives 4.644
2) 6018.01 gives 3.535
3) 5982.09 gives 3.851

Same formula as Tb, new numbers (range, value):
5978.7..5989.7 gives 3.508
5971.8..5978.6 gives 3.563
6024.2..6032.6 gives 3.875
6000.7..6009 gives 3.776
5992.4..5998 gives 4.351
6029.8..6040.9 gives 3.719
